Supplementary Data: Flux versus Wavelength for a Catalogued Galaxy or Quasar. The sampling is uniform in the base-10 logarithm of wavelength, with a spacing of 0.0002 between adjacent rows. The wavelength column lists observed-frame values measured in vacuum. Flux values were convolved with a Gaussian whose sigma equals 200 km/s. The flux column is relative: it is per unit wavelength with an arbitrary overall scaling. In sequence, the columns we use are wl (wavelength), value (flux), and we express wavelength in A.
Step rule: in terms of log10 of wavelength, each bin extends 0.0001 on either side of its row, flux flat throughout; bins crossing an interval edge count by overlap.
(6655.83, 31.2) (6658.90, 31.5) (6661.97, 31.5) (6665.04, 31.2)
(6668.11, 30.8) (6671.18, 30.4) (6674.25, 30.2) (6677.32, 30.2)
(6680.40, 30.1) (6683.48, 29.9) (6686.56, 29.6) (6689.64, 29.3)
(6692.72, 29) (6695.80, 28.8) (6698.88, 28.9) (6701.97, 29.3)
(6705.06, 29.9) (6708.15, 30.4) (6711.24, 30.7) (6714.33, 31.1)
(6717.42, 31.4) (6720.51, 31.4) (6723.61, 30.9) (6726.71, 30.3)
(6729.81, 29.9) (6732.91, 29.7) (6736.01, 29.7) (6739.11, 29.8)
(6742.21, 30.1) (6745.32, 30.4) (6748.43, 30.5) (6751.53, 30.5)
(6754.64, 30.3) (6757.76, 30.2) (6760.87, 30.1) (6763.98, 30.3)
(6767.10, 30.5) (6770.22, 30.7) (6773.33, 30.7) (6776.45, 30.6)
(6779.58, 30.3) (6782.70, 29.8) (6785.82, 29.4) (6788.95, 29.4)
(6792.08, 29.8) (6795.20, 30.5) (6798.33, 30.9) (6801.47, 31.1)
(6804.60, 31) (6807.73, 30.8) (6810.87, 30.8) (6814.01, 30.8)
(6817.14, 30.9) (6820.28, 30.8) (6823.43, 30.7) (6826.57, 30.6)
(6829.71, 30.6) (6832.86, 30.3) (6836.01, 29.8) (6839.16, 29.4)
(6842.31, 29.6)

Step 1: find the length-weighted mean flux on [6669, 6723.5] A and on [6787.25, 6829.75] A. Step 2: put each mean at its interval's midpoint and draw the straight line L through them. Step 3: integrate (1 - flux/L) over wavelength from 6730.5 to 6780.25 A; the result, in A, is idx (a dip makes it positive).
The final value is 0.1 A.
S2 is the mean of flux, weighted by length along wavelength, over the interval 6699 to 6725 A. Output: 30.5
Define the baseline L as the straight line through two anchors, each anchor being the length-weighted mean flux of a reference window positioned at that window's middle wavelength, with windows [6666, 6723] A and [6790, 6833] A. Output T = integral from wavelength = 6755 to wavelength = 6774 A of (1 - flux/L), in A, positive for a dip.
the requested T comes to 0.0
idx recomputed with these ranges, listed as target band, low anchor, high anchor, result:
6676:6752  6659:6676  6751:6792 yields 1.24 A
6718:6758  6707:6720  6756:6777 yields 0.53 A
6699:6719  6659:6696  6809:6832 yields -0.04 A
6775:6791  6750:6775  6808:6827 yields 0.34 A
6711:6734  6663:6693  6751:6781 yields -0.32 A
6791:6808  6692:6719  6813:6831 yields -0.06 A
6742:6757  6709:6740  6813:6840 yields 0.06 A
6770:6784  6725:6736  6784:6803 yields -0.14 A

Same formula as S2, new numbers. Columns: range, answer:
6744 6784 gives 30.4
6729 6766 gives 30.1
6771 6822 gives 30.5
